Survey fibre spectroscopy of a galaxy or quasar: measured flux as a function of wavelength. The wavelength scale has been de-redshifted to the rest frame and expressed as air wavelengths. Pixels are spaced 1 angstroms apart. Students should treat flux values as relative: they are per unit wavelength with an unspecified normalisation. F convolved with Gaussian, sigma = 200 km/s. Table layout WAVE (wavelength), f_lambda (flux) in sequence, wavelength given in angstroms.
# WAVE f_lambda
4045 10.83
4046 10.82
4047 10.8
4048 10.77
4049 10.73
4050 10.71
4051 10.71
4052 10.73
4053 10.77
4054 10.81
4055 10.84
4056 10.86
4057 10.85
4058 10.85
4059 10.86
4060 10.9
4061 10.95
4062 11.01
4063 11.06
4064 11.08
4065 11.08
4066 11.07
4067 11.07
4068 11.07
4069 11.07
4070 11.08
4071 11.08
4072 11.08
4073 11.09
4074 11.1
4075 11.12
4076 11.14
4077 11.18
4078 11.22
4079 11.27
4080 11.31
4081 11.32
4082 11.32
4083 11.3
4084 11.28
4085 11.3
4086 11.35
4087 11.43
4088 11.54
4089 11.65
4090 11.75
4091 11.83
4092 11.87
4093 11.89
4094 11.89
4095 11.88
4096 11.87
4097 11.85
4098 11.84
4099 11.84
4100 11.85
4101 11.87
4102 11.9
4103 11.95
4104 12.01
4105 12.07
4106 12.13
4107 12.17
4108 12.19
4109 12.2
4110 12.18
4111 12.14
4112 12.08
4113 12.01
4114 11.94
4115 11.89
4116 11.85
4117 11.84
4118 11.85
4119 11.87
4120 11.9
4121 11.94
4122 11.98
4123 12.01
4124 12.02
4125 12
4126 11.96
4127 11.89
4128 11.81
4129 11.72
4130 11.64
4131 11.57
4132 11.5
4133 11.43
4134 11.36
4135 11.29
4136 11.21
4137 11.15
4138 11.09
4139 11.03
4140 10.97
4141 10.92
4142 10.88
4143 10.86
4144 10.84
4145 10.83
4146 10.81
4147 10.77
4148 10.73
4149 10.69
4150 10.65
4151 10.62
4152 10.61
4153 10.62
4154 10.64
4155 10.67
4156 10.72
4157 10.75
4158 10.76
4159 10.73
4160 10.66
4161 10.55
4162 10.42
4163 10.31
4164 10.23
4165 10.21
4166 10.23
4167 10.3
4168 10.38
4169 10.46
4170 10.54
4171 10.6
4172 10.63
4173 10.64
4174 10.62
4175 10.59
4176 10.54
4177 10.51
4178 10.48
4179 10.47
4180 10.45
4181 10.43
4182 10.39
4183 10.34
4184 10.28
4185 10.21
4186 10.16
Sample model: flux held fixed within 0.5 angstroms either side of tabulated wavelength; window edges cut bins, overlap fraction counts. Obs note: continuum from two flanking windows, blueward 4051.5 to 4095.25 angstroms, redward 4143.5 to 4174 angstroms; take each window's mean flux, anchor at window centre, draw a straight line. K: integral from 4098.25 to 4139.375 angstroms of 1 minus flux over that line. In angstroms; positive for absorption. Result -3.5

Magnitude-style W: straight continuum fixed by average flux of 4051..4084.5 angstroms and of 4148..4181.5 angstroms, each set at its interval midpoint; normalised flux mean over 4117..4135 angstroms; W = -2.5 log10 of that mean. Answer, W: -0.10 mag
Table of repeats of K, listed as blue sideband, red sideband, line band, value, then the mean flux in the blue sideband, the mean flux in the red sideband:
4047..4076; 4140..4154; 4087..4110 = -2.2 angstroms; 10.9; 10.8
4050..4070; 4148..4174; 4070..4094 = -1.2 angstroms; 10.9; 10.5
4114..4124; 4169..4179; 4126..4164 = 1.0 angstroms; 11.9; 10.6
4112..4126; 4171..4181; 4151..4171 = 0.7 angstroms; 11.9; 10.5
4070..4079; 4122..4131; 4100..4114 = -0.6 angstroms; 11.1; 11.9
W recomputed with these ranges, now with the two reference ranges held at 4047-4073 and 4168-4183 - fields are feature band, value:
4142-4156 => -0.012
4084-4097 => -0.083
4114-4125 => -0.116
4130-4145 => -0.050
